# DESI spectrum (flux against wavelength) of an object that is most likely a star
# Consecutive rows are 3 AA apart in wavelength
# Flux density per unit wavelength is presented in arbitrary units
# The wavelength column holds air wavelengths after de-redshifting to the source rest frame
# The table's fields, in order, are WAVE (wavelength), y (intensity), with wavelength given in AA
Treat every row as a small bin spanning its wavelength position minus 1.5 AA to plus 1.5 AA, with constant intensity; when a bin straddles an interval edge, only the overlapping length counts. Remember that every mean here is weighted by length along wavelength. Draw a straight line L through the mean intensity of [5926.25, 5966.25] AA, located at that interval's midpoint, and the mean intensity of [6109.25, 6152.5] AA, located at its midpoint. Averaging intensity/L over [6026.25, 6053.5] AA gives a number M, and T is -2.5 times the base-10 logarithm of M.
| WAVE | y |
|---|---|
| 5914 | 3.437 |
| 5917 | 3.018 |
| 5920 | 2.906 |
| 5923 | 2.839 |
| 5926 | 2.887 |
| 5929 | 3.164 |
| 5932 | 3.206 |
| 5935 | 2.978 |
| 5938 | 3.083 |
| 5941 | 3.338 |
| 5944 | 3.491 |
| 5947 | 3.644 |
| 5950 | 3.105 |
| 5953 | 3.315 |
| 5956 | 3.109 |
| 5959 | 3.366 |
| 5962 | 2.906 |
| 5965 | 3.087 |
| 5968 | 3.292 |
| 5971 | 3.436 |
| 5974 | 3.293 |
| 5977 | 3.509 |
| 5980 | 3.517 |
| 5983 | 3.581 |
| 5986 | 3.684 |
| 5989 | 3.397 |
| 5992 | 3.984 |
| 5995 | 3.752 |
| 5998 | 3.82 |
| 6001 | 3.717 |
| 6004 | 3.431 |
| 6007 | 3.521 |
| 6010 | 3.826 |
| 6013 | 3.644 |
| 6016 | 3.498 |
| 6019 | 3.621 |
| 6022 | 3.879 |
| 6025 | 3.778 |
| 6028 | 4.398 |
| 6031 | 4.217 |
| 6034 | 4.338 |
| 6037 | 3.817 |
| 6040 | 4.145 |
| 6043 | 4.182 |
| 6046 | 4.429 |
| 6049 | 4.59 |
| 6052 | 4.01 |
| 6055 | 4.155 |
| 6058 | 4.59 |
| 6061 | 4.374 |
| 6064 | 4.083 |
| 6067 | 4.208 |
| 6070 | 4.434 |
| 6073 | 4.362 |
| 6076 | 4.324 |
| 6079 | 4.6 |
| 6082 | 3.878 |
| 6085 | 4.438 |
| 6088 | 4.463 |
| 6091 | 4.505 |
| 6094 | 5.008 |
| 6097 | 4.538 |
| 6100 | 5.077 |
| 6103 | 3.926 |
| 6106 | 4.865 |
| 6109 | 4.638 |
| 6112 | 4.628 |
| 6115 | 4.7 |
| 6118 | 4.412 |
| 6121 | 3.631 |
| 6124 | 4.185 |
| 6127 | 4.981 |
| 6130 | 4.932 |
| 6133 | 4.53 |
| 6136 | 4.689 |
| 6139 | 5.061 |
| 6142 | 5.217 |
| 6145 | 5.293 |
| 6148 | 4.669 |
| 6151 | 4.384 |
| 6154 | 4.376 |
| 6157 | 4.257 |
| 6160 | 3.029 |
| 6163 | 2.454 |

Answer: -0.08 mag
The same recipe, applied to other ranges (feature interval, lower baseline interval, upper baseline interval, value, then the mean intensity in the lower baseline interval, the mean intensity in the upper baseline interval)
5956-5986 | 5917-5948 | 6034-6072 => 0.05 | 3.14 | 4.26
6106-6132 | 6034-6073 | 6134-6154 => 0.03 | 4.26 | 4.84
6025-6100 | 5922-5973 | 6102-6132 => -0.07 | 3.2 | 4.5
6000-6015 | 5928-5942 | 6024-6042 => 0.07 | 3.15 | 4.13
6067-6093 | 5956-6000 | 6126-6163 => -0.07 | 3.46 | 4.53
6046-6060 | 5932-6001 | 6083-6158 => -0.07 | 3.4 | 4.61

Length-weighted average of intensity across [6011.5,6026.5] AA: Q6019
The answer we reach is 3.68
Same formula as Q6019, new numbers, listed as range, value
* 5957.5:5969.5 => 3.16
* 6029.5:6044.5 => 4.14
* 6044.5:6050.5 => 4.51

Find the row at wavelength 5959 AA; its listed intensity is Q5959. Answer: 3.366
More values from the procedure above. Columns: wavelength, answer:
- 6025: 3.778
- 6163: 2.454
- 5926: 2.887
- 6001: 3.717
